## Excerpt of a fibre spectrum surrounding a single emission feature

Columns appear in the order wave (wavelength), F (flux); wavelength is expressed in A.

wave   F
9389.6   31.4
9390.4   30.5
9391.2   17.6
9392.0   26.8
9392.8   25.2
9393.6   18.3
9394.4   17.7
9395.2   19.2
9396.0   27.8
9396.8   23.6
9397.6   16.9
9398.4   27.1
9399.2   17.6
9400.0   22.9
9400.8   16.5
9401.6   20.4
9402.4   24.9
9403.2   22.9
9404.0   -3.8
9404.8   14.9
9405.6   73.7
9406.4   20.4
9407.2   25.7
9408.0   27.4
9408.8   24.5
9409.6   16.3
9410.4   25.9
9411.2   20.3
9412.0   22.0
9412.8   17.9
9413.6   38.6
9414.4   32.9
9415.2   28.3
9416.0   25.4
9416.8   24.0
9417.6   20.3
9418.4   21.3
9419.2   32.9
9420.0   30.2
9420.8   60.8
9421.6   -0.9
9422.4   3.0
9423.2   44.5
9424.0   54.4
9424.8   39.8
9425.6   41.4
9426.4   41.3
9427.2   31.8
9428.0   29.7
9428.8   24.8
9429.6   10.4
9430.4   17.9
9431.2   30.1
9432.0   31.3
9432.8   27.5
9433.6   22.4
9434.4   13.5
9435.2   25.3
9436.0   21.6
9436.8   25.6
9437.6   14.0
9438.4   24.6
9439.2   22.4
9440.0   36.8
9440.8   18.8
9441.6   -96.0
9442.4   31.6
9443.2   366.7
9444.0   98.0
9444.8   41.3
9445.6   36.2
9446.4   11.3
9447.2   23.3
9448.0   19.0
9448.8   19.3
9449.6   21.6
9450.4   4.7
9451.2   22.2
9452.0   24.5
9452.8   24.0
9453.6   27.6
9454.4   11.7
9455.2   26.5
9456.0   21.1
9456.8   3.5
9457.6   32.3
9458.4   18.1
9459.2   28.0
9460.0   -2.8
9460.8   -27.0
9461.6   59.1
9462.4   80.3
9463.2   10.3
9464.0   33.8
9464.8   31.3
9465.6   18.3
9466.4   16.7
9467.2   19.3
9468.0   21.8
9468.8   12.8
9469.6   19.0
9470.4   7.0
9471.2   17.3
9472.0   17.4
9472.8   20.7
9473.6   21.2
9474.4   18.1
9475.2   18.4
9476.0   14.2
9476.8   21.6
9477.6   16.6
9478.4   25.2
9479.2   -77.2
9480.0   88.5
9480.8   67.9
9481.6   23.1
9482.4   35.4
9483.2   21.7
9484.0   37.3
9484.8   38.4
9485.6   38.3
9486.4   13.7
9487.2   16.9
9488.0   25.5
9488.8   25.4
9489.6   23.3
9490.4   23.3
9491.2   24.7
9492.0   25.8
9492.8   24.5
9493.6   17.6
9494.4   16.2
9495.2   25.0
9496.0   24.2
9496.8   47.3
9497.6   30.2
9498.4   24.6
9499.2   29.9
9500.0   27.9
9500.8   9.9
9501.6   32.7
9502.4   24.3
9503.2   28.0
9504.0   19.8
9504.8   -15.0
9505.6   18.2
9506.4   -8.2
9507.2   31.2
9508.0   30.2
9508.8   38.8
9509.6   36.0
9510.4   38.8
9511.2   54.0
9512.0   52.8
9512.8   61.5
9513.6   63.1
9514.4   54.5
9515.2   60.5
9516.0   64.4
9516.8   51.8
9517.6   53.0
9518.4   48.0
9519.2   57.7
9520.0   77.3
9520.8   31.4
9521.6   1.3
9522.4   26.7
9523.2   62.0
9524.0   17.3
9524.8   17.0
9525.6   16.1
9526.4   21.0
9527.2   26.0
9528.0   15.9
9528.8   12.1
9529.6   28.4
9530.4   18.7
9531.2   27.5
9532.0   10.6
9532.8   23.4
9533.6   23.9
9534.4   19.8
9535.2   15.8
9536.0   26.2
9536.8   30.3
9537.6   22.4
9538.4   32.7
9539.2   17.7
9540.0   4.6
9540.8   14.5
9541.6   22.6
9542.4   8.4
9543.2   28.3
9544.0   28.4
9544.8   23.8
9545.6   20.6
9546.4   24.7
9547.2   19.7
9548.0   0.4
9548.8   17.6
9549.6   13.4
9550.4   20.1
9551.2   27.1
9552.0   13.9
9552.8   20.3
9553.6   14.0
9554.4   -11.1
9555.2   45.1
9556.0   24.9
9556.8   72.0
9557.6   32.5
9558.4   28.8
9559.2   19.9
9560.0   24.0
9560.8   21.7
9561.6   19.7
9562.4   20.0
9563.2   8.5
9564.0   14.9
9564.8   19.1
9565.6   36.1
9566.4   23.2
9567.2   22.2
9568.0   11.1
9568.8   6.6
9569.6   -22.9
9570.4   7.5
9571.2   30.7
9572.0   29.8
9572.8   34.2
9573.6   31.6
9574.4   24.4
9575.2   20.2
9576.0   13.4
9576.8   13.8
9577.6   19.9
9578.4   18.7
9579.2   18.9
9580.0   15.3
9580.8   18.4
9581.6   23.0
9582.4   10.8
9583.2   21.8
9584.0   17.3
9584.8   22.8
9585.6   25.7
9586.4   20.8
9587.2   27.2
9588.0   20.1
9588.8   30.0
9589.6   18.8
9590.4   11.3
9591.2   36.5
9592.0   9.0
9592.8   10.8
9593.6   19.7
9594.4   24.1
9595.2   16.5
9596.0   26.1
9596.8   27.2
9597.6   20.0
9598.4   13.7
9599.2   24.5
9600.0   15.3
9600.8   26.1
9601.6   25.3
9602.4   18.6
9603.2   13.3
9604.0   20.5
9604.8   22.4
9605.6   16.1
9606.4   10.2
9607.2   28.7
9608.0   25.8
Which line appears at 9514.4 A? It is [O III] 5007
